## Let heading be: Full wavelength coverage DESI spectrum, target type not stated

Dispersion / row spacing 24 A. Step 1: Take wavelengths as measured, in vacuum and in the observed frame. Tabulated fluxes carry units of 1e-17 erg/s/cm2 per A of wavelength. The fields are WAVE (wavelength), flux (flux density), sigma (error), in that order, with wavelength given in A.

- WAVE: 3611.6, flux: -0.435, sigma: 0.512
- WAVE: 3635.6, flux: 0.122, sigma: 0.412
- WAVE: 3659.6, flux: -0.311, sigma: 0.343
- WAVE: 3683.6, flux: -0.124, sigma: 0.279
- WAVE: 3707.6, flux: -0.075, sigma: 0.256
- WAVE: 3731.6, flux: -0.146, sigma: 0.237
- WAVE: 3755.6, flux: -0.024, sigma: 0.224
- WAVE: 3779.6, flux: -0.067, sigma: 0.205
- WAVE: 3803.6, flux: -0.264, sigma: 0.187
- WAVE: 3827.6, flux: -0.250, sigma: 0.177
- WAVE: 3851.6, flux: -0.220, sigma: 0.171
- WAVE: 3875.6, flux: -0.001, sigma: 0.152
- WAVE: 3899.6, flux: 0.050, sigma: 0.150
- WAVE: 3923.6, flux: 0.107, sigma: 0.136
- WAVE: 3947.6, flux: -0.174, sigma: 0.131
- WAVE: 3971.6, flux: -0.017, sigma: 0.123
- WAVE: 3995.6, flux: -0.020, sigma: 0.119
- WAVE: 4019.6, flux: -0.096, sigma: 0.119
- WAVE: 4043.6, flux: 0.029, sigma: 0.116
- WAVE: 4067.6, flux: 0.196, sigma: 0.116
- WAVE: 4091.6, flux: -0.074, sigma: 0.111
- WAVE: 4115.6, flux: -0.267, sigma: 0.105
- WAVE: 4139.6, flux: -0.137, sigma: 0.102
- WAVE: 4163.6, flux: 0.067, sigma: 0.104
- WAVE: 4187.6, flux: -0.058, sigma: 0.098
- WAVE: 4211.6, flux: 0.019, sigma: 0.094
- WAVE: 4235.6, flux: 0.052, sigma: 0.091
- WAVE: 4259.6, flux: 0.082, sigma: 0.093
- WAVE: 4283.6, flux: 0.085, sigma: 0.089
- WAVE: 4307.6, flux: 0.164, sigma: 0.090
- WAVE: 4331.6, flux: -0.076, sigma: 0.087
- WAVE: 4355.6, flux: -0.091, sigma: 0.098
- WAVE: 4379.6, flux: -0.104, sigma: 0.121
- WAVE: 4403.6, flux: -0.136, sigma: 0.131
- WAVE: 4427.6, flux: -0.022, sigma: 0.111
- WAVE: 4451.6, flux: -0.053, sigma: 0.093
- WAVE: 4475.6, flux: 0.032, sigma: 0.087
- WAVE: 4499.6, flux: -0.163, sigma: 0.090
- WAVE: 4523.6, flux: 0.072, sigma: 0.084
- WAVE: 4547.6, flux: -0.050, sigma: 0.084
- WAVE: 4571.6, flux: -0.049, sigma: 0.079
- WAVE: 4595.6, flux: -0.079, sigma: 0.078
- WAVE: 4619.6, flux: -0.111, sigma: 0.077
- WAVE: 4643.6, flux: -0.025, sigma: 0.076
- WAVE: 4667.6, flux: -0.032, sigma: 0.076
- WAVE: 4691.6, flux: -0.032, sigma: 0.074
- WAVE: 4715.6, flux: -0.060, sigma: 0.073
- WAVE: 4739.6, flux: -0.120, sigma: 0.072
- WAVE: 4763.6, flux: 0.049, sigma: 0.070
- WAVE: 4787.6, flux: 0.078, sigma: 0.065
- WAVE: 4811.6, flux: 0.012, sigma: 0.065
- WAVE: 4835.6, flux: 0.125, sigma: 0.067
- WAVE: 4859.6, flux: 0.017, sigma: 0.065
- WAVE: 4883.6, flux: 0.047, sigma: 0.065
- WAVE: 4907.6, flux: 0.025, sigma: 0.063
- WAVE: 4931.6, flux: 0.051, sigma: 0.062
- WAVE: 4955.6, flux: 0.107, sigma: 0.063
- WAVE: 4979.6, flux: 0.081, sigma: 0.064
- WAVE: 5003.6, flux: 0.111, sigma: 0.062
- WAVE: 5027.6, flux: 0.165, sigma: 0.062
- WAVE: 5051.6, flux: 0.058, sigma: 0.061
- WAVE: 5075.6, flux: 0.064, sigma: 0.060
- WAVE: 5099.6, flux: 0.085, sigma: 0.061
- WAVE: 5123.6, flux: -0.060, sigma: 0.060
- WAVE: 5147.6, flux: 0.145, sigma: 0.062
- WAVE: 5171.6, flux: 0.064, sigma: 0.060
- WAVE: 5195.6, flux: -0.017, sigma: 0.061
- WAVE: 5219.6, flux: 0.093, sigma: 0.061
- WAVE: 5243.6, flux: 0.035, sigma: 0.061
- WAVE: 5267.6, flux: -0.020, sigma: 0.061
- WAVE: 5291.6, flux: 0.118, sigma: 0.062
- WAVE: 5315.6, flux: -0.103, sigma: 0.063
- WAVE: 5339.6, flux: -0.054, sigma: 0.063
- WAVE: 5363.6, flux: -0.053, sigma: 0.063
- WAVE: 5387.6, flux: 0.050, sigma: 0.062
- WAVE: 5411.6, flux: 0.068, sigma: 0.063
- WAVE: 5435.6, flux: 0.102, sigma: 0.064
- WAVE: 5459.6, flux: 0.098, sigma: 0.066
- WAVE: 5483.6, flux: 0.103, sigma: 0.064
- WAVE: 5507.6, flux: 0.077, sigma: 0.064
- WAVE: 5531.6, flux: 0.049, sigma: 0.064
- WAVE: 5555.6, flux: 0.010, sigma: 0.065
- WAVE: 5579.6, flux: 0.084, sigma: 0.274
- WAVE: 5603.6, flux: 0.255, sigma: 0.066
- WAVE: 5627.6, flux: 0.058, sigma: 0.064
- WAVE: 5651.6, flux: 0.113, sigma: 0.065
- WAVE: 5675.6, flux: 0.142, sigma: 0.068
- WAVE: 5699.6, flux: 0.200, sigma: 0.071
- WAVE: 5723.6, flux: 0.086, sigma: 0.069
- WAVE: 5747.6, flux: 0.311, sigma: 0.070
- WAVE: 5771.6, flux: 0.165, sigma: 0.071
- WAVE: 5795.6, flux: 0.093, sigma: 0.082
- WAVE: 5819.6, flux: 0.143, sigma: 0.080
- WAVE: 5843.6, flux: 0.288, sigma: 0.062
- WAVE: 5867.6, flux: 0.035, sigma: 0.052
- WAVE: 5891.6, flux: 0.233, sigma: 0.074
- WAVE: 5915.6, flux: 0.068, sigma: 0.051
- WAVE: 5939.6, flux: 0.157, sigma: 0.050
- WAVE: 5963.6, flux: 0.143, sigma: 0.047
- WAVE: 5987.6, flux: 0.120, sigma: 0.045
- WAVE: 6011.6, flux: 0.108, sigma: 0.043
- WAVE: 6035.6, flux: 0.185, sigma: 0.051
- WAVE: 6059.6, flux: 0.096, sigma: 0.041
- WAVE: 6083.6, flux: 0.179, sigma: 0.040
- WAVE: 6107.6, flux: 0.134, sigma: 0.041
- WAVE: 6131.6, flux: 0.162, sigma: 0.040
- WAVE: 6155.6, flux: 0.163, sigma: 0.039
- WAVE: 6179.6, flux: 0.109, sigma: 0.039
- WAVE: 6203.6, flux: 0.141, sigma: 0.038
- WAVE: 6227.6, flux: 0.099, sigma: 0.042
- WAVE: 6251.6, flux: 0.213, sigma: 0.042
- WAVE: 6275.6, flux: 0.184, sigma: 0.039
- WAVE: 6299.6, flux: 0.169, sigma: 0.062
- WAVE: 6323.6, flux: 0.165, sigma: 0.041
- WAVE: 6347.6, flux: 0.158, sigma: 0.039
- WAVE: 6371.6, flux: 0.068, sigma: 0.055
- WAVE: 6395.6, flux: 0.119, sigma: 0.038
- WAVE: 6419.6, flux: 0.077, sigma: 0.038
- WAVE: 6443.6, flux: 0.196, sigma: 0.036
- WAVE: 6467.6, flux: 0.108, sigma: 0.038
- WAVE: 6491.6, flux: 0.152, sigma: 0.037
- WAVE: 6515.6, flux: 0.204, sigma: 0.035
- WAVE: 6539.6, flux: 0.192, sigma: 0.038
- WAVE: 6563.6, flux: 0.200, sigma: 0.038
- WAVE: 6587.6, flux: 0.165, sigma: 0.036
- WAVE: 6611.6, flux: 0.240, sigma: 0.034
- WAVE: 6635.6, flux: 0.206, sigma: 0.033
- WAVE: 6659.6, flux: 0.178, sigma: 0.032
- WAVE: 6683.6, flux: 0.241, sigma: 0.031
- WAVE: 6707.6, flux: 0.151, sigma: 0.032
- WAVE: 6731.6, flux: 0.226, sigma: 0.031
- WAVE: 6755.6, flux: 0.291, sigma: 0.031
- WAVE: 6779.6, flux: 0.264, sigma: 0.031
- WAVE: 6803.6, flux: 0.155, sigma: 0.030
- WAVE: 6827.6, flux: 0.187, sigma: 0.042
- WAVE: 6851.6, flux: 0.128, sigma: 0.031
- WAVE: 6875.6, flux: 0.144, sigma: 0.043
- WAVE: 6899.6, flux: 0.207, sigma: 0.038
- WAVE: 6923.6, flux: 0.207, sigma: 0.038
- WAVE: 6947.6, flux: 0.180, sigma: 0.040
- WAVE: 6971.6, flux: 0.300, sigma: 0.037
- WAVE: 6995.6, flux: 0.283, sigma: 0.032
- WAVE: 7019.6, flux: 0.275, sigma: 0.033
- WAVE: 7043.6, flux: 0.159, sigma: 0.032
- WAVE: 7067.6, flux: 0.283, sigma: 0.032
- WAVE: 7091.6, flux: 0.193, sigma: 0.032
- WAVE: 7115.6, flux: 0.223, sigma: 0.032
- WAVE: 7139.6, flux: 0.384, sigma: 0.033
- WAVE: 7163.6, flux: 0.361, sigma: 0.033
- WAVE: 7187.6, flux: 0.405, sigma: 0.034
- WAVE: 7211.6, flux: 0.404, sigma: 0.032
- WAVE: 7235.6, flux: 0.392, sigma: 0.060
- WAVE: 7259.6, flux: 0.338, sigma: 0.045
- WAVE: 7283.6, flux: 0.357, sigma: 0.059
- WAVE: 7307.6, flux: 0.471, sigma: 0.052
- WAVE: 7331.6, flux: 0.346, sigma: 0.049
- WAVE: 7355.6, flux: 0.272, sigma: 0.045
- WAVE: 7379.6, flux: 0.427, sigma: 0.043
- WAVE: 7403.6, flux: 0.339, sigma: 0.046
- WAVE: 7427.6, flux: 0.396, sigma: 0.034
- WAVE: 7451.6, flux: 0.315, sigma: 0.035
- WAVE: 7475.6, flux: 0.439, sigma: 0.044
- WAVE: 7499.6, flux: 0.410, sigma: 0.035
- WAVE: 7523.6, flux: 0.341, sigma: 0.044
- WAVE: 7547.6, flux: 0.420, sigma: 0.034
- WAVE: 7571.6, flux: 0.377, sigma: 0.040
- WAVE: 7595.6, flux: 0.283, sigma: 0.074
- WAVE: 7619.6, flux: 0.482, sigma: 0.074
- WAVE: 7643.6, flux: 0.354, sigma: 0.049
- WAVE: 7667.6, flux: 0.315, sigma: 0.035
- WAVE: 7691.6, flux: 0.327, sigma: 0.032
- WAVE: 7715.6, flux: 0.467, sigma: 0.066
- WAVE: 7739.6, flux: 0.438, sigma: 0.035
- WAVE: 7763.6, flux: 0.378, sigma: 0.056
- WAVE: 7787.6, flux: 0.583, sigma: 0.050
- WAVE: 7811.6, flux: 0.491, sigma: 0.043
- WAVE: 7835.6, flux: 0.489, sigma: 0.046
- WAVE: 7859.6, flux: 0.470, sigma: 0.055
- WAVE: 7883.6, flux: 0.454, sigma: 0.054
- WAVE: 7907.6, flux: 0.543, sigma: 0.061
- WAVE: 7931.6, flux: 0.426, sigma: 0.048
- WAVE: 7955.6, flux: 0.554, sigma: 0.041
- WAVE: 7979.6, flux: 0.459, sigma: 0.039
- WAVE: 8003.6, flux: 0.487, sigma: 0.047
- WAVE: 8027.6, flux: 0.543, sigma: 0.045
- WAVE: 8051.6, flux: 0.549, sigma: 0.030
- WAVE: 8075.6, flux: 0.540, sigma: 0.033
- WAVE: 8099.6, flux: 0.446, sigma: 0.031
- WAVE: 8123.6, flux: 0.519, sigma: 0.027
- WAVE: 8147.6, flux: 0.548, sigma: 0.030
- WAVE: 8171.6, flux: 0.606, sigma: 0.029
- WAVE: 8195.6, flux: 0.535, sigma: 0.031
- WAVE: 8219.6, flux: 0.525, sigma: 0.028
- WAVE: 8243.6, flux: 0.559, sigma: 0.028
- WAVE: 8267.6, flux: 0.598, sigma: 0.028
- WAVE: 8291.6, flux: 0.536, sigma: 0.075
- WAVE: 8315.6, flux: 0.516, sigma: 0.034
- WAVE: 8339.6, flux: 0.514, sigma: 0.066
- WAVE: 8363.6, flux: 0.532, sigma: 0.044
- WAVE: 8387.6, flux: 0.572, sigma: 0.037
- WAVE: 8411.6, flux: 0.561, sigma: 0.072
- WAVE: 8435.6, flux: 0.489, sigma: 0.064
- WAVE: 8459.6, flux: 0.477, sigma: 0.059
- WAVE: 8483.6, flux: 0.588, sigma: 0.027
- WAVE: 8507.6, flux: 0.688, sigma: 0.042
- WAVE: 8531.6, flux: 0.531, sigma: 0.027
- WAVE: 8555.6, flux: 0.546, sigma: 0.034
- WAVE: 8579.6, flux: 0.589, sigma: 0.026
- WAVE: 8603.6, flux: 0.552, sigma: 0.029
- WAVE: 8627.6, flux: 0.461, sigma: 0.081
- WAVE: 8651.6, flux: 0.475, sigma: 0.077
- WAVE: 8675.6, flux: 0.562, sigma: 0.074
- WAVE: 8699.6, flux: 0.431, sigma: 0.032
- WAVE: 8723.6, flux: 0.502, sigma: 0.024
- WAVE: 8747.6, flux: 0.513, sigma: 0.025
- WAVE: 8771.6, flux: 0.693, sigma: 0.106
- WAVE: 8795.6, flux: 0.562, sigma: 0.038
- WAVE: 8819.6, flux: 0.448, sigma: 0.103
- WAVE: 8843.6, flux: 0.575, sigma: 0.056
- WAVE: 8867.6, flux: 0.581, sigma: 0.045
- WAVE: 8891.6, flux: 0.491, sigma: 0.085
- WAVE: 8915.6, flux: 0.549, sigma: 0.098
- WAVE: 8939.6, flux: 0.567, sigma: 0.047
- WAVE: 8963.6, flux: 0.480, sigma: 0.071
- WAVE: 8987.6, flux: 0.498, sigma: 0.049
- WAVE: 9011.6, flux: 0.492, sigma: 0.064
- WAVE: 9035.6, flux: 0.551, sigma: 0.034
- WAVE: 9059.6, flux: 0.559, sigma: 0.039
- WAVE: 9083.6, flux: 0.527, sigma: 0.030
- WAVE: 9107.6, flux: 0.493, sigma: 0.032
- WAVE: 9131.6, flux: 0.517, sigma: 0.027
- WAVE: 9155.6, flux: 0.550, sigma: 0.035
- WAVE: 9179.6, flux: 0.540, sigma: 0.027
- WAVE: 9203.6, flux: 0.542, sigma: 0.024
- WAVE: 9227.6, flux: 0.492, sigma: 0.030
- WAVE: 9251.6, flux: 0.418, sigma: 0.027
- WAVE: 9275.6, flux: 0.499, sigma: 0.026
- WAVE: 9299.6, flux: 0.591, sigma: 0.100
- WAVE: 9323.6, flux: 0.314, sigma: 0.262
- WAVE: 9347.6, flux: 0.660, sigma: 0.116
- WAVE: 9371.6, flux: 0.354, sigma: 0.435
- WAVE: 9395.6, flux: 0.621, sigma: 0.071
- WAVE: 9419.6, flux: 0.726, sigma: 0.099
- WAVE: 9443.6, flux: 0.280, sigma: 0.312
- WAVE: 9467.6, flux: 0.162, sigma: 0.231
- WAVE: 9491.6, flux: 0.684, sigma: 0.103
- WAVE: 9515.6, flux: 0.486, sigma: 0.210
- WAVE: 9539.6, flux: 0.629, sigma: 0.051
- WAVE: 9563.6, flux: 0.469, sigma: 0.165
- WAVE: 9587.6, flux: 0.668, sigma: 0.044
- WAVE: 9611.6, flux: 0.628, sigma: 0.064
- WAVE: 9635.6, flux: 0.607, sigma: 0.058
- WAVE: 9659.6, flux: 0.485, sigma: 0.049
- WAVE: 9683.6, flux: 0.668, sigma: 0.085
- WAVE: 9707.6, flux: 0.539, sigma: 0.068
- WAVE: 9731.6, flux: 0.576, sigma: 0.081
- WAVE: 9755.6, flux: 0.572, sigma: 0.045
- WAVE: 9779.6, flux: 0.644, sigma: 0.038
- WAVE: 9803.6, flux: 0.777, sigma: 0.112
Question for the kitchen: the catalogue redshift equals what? 0.789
